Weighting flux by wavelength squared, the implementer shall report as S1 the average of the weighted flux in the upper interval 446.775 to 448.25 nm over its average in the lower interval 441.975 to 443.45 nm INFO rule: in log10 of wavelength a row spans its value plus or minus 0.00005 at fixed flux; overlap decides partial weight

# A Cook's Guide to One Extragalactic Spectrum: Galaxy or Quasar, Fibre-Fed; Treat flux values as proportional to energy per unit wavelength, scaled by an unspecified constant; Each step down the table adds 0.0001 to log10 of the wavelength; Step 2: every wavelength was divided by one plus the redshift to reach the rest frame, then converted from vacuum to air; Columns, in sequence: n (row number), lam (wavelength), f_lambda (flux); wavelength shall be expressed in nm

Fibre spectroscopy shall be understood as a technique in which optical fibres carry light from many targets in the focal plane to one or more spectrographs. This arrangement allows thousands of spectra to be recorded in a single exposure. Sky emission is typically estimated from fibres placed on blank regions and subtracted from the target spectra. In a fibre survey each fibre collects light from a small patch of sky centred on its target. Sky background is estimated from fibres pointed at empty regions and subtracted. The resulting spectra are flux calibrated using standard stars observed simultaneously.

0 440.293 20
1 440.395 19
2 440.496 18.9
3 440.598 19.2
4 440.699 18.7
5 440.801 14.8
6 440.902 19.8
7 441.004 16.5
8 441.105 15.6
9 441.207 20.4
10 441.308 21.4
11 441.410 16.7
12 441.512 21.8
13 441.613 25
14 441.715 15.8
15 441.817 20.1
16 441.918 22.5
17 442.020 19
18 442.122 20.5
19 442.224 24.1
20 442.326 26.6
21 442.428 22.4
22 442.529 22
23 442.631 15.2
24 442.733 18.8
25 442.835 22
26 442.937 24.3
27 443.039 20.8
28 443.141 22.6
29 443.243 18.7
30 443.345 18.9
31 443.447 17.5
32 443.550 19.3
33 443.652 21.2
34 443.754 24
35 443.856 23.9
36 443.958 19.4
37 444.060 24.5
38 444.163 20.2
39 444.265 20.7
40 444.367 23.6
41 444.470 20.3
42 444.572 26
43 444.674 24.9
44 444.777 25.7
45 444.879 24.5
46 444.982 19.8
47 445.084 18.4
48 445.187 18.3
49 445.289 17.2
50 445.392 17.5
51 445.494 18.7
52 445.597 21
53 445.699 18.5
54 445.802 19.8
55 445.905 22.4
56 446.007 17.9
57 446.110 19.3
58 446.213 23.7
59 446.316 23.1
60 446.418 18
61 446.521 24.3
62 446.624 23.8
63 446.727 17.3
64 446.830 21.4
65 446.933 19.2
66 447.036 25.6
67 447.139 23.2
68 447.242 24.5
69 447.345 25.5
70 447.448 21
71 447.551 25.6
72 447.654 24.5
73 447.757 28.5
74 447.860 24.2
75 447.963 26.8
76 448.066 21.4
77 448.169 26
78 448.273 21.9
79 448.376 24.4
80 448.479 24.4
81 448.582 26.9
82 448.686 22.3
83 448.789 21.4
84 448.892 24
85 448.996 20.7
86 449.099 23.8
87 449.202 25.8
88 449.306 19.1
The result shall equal 1.17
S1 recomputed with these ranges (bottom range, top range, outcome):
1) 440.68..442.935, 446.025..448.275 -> 1.18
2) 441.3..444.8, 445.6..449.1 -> 1.08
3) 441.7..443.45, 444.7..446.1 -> 0.97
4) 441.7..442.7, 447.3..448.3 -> 1.20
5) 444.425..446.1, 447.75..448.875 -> 1.19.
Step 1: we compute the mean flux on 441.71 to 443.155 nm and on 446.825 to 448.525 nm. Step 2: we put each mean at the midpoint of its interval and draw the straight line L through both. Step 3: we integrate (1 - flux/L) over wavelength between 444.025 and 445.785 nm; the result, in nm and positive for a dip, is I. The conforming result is 0.11 nm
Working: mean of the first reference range 21.2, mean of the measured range 21.1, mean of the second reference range 24.1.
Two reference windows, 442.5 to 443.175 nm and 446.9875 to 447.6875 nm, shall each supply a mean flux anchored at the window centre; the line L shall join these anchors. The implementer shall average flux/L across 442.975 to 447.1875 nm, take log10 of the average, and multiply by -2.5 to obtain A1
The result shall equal 0.067 mag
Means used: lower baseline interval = 20.7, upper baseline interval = 24.3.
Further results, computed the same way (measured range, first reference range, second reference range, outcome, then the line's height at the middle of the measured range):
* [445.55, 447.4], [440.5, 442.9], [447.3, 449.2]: 0.07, 23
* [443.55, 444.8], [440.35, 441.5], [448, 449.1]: -0.11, 20.5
